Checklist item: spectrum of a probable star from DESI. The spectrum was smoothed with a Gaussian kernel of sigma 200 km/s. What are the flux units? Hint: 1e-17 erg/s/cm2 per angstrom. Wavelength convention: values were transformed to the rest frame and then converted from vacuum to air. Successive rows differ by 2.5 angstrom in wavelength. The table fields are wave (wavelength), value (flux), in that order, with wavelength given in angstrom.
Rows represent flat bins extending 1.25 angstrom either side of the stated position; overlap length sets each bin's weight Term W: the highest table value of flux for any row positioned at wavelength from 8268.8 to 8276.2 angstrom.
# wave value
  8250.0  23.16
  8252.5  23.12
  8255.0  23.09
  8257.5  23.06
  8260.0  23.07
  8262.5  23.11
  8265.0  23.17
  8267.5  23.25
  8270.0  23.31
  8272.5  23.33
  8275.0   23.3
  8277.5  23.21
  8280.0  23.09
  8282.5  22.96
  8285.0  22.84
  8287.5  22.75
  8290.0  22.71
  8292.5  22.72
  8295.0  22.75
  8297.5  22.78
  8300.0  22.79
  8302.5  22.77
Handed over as 23.33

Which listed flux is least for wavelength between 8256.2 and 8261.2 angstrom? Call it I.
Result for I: 23.06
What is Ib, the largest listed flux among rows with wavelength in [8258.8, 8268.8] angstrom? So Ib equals 23.25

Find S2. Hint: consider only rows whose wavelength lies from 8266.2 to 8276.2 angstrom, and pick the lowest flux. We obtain 23.25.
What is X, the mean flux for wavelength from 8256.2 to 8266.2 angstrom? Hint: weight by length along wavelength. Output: 23.1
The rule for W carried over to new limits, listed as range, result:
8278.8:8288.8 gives 23.09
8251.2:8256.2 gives 23.12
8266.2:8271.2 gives 23.31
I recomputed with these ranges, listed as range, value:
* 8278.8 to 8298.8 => 22.71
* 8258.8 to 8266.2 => 23.07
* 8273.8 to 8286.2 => 22.84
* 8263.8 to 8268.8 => 23.17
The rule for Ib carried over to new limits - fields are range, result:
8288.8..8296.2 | 22.75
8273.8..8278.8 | 23.3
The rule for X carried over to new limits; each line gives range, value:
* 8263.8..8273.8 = 23.3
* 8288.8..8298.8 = 22.7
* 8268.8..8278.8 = 23.3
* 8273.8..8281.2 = 23.2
